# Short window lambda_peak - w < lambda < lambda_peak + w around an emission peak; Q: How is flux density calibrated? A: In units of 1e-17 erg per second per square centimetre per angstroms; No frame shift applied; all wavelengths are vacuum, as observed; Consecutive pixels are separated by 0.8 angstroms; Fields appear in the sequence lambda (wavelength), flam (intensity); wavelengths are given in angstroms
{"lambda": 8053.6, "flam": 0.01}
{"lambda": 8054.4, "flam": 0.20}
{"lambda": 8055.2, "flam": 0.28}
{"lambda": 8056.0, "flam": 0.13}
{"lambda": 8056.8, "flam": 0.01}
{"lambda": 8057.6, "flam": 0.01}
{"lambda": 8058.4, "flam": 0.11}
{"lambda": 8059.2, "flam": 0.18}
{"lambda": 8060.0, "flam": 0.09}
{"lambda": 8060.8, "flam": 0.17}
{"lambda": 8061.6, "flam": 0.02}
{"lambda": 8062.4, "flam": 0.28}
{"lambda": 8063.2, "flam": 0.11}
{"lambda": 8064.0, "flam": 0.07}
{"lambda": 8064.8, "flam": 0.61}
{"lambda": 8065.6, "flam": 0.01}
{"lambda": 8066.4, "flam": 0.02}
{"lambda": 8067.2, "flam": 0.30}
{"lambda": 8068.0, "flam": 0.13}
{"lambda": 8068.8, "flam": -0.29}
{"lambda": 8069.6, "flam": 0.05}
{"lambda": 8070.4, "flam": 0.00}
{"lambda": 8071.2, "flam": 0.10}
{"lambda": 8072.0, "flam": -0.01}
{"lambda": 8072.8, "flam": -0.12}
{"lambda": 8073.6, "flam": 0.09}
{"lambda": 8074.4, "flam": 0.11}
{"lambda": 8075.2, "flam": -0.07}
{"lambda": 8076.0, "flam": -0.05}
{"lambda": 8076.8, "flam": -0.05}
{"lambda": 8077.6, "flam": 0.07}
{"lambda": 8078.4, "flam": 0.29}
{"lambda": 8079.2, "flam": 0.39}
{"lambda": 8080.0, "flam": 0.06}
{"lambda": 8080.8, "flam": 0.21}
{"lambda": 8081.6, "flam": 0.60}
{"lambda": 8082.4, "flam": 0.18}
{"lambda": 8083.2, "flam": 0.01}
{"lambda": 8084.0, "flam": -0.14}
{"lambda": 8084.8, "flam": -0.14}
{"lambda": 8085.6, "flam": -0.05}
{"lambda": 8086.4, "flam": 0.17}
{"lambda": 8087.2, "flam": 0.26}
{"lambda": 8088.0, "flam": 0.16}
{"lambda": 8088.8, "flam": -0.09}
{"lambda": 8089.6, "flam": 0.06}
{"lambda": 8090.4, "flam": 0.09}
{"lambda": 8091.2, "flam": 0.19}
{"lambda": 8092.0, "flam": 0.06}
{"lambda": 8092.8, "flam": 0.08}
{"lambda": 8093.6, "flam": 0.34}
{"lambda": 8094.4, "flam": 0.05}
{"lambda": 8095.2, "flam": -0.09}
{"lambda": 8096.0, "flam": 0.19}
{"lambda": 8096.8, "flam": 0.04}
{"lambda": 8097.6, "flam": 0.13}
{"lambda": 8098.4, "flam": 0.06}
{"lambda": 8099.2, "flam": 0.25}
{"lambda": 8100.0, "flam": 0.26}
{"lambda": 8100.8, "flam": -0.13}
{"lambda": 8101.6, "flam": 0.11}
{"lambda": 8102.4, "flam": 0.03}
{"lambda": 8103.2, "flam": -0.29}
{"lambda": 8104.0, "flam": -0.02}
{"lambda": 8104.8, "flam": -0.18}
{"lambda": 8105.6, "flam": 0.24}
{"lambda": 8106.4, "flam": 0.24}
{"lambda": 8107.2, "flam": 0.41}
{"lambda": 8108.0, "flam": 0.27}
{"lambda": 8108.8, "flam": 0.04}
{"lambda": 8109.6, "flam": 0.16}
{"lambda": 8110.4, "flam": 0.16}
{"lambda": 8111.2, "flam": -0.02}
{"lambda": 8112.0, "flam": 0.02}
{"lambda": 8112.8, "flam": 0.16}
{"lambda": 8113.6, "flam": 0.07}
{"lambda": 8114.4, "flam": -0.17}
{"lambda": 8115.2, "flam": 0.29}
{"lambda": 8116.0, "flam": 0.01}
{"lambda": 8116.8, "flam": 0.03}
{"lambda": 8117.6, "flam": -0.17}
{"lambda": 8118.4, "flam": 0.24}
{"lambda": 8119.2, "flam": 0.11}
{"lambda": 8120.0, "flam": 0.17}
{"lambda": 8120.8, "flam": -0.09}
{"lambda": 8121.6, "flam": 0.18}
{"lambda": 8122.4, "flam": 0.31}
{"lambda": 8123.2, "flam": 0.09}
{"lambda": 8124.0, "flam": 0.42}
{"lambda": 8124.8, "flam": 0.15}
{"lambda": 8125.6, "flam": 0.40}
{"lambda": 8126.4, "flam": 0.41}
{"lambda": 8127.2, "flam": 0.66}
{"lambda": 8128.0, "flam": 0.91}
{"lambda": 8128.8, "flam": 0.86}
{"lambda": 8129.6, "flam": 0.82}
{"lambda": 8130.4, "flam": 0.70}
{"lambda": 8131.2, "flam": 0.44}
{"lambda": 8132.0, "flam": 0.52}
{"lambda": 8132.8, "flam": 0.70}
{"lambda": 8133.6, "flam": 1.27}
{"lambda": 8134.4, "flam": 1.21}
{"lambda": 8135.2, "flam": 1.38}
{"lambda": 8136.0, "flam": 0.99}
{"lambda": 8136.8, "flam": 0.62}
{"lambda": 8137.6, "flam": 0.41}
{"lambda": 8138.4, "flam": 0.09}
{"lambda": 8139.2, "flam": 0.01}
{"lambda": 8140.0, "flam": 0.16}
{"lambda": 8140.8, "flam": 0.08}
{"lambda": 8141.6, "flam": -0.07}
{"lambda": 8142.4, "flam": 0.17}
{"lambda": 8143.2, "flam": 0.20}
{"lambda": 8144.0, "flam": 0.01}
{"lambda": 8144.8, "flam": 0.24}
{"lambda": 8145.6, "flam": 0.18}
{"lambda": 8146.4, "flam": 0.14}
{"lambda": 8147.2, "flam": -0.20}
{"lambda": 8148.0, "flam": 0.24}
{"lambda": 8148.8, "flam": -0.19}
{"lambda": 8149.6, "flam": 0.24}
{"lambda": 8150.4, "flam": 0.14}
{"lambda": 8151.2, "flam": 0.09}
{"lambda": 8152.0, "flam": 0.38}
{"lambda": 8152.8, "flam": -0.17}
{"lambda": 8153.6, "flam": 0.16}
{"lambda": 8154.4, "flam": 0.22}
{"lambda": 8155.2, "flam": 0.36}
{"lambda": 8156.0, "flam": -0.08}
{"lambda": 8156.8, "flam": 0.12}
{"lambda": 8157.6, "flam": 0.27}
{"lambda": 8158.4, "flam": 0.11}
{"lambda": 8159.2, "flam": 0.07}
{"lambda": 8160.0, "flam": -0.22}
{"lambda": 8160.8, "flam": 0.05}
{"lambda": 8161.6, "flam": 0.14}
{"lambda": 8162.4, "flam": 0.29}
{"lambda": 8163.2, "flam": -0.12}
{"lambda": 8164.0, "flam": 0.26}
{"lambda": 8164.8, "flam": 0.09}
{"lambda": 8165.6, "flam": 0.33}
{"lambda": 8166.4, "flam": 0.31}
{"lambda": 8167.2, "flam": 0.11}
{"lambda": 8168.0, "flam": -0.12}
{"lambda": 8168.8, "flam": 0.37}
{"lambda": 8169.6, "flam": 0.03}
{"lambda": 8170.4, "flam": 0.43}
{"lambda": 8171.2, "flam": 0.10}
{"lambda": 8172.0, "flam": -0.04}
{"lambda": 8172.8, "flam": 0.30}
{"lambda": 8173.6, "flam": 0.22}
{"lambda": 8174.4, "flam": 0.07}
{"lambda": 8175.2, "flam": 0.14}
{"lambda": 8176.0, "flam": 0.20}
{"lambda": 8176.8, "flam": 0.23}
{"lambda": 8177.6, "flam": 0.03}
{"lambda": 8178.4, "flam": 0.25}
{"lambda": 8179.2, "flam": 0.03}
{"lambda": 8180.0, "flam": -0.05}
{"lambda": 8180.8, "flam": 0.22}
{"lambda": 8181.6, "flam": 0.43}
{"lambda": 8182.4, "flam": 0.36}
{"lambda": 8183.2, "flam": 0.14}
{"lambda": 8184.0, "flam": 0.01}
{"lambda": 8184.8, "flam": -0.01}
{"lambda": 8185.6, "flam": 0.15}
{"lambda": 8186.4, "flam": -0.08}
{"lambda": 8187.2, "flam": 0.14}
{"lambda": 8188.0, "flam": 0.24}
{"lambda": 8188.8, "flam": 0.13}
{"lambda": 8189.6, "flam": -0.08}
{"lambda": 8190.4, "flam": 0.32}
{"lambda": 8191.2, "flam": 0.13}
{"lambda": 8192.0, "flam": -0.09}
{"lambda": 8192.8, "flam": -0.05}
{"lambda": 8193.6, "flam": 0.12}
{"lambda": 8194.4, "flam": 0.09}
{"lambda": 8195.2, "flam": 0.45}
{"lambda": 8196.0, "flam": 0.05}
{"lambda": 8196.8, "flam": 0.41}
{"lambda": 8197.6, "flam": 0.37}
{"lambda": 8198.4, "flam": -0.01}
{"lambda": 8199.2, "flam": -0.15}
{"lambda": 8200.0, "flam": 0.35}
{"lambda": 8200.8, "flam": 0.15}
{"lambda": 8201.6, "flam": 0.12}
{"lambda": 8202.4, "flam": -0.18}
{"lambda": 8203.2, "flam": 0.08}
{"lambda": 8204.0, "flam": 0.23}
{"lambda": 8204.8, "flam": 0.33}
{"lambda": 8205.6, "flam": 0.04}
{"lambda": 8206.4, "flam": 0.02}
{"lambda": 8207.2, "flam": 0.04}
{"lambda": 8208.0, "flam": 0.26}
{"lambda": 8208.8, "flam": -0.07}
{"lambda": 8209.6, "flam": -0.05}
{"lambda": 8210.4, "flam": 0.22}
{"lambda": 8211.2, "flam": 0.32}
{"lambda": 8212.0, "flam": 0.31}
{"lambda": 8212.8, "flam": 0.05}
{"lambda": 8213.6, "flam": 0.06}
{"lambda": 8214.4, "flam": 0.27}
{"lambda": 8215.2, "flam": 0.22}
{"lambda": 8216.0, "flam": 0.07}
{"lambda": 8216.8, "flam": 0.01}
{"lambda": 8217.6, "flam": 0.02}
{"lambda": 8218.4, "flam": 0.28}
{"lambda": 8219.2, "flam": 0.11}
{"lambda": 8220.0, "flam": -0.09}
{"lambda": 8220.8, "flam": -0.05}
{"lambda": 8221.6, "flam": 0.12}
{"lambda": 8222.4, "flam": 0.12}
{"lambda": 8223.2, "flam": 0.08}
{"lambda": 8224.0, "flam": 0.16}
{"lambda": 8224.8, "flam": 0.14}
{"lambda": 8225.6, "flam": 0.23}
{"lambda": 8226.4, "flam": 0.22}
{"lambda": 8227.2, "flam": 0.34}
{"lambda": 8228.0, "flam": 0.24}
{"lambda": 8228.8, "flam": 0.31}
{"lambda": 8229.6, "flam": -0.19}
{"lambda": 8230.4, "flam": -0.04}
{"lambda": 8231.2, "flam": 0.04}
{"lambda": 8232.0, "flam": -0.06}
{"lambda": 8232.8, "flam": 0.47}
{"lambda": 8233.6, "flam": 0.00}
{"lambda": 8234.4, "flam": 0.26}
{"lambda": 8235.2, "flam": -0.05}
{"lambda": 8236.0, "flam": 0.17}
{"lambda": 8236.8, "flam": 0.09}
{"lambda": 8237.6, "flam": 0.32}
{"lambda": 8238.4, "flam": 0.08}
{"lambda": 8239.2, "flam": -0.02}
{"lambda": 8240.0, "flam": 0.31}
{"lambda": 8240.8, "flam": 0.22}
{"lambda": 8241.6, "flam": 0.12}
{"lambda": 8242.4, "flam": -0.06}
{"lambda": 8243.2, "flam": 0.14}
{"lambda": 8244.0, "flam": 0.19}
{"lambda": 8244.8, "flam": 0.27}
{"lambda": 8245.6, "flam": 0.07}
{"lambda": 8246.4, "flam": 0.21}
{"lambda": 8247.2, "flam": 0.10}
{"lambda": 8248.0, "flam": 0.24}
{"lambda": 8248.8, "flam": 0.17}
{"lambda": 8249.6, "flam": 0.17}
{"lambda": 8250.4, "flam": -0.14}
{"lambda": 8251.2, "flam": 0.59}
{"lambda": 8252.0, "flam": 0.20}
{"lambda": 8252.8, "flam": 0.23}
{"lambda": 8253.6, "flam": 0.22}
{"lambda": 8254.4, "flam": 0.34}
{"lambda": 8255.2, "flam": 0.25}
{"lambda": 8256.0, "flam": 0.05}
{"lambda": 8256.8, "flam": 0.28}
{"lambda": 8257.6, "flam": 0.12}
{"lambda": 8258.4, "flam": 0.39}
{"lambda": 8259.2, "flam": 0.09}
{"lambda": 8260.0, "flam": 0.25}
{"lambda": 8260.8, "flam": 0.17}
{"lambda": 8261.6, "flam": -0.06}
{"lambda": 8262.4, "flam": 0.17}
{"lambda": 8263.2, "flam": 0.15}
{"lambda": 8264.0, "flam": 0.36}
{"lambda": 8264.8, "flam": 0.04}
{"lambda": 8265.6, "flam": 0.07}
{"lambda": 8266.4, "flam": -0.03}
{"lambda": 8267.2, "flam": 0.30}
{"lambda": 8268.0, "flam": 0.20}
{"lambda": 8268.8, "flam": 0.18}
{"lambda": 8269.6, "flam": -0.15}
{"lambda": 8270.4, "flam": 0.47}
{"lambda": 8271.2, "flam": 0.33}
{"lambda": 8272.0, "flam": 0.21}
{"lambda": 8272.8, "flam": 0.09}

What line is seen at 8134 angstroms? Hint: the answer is [O II] 3727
